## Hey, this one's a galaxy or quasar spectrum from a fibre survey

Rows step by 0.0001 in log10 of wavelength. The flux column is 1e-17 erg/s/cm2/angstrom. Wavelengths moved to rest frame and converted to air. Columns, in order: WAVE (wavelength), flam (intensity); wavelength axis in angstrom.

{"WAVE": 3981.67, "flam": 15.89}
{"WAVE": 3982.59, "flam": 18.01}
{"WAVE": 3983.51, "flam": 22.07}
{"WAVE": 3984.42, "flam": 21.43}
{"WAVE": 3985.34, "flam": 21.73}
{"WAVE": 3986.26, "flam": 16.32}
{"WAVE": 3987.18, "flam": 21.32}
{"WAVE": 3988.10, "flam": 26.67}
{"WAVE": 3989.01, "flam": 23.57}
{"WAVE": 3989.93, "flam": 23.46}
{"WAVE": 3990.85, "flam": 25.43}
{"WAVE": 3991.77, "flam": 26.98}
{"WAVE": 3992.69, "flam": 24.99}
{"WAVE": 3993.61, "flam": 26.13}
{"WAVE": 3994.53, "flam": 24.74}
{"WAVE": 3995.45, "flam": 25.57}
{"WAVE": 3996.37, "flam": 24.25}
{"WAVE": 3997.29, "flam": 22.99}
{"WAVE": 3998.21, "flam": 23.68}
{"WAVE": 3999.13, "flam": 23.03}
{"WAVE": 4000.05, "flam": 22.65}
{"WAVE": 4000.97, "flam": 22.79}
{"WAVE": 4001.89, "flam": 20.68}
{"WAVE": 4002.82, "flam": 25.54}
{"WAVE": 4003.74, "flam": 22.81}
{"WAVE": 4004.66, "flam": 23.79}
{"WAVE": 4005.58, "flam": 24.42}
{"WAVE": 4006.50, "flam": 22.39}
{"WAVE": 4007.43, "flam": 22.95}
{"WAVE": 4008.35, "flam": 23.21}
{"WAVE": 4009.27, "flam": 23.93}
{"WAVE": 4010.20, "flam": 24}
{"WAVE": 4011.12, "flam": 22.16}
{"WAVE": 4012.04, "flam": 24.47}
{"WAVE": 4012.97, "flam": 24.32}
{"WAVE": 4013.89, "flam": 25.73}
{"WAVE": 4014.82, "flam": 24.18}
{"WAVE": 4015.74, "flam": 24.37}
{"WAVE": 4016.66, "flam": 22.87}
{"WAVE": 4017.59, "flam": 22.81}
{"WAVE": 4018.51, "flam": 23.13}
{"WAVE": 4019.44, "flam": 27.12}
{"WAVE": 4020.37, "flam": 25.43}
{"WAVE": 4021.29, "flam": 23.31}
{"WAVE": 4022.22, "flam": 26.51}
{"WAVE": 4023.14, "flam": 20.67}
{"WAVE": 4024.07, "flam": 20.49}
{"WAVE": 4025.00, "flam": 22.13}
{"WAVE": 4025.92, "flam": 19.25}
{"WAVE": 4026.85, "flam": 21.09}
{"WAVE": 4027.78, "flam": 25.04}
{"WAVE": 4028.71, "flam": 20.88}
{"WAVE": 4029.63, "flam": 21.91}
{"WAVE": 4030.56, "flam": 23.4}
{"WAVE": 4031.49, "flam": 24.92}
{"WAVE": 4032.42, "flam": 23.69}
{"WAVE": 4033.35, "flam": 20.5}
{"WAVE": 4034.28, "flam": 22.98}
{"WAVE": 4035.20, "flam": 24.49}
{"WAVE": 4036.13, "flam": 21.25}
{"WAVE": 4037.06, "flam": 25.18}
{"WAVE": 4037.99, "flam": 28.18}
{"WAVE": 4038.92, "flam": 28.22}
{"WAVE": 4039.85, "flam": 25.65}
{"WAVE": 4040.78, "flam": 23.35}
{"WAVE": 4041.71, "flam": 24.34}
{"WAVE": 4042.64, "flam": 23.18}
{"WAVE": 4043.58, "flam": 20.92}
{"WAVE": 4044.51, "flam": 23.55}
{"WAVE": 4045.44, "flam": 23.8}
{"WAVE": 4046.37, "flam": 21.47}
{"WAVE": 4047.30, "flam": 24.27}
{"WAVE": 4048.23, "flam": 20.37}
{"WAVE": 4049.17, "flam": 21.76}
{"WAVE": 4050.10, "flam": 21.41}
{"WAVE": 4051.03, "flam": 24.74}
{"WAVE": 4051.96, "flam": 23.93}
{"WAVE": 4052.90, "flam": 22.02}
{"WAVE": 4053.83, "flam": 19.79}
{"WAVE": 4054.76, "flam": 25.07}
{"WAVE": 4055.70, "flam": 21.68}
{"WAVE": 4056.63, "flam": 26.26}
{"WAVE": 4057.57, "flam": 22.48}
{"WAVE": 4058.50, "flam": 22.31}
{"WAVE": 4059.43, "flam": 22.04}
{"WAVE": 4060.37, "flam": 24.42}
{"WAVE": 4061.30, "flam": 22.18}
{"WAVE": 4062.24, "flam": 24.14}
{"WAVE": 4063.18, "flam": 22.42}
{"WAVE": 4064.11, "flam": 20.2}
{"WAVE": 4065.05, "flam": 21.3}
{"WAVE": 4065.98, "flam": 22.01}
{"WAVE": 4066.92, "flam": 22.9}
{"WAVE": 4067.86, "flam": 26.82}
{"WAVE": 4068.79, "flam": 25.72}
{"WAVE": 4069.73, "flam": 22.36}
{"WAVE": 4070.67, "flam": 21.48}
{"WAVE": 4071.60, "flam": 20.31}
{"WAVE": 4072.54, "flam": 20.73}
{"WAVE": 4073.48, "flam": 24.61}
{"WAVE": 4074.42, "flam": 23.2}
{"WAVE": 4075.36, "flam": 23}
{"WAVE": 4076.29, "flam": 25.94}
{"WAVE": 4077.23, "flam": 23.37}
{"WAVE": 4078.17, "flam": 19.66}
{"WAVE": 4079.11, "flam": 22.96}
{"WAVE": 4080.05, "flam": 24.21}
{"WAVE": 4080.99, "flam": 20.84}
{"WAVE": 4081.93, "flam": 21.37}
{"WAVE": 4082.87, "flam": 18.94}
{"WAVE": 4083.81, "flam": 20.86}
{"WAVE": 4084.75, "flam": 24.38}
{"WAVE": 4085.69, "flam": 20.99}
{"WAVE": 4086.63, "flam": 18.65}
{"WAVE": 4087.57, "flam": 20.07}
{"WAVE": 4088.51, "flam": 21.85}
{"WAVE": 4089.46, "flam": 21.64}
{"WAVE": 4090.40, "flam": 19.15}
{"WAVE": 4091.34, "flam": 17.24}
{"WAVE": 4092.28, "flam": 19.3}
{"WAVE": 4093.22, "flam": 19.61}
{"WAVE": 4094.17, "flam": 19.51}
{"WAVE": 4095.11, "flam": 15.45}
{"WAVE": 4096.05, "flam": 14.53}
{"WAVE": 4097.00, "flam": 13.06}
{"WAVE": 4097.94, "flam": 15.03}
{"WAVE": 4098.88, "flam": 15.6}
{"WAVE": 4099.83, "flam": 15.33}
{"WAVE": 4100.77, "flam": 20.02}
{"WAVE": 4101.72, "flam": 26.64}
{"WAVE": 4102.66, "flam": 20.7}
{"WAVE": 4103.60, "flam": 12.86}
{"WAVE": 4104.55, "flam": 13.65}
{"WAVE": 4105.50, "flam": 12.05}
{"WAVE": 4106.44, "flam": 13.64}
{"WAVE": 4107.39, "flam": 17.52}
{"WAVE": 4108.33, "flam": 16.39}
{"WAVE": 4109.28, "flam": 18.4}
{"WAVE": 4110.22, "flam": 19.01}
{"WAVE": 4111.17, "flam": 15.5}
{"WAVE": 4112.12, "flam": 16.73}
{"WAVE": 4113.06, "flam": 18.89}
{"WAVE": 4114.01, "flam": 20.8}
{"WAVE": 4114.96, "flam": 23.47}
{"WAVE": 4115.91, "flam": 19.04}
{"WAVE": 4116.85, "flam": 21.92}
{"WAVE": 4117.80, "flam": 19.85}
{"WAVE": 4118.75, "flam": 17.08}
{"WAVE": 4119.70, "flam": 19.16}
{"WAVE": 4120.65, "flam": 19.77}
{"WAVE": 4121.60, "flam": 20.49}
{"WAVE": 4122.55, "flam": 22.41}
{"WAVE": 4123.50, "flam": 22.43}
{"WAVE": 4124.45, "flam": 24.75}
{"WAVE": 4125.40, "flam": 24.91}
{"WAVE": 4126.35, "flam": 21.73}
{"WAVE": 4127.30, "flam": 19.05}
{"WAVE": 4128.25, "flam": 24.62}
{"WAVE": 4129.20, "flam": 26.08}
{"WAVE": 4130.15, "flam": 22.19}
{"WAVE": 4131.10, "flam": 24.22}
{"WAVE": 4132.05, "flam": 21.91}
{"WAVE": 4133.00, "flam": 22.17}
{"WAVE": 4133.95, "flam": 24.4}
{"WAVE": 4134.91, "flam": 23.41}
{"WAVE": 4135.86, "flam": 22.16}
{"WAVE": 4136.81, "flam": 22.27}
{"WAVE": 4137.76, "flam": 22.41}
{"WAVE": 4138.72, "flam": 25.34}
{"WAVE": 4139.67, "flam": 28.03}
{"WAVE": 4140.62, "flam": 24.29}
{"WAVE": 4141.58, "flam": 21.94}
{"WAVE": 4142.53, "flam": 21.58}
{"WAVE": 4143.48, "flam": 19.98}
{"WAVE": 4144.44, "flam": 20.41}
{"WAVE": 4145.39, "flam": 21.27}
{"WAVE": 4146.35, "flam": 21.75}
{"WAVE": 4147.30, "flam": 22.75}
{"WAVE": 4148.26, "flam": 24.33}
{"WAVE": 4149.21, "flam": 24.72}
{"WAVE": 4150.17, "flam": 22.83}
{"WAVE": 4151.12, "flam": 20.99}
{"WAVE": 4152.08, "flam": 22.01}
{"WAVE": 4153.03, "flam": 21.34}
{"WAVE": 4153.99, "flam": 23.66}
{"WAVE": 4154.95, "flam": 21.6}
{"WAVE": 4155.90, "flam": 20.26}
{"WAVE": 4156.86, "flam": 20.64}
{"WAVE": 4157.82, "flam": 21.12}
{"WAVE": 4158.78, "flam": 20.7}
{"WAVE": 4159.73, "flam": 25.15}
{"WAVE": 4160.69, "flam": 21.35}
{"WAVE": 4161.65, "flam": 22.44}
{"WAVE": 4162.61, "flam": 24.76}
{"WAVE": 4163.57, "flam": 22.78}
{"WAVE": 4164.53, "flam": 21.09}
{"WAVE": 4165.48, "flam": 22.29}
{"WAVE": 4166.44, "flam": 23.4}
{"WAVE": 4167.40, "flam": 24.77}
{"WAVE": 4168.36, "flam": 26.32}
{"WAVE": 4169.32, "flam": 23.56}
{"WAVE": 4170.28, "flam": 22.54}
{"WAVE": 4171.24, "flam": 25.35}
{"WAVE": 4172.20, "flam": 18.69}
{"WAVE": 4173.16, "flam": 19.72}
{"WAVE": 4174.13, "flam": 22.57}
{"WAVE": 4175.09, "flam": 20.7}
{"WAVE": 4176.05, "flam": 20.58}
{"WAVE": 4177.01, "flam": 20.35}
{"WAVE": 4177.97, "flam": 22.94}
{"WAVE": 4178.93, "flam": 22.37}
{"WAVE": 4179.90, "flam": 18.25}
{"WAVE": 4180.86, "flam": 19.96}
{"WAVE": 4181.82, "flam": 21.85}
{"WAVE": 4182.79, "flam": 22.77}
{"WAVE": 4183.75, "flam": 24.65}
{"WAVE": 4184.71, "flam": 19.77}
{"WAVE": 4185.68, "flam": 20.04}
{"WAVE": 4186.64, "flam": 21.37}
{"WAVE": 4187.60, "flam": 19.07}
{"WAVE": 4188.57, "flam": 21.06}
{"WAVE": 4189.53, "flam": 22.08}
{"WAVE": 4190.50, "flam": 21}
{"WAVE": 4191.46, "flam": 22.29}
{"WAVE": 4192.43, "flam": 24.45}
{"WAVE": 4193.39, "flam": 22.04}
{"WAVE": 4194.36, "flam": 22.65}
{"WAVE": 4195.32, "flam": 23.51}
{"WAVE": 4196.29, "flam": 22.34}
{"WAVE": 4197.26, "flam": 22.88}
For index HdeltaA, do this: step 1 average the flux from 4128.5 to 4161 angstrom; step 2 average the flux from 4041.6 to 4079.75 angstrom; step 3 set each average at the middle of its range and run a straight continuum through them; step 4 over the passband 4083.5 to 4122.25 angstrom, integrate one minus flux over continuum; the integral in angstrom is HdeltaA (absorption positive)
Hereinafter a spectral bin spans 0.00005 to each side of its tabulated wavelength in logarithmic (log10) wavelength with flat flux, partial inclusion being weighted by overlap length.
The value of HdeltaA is 7.3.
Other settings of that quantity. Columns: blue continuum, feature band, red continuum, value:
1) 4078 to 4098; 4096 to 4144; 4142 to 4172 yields 1.72 angstrom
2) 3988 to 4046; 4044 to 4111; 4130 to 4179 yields 7.12 angstrom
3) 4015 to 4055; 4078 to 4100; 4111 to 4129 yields 2.54 angstrom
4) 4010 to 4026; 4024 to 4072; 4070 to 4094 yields -0.96 angstrom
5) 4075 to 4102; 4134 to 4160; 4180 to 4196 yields -1.89 angstrom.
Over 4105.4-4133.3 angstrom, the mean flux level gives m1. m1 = 20.3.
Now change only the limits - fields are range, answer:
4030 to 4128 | 21.2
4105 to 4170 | 21.6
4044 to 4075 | 22.8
